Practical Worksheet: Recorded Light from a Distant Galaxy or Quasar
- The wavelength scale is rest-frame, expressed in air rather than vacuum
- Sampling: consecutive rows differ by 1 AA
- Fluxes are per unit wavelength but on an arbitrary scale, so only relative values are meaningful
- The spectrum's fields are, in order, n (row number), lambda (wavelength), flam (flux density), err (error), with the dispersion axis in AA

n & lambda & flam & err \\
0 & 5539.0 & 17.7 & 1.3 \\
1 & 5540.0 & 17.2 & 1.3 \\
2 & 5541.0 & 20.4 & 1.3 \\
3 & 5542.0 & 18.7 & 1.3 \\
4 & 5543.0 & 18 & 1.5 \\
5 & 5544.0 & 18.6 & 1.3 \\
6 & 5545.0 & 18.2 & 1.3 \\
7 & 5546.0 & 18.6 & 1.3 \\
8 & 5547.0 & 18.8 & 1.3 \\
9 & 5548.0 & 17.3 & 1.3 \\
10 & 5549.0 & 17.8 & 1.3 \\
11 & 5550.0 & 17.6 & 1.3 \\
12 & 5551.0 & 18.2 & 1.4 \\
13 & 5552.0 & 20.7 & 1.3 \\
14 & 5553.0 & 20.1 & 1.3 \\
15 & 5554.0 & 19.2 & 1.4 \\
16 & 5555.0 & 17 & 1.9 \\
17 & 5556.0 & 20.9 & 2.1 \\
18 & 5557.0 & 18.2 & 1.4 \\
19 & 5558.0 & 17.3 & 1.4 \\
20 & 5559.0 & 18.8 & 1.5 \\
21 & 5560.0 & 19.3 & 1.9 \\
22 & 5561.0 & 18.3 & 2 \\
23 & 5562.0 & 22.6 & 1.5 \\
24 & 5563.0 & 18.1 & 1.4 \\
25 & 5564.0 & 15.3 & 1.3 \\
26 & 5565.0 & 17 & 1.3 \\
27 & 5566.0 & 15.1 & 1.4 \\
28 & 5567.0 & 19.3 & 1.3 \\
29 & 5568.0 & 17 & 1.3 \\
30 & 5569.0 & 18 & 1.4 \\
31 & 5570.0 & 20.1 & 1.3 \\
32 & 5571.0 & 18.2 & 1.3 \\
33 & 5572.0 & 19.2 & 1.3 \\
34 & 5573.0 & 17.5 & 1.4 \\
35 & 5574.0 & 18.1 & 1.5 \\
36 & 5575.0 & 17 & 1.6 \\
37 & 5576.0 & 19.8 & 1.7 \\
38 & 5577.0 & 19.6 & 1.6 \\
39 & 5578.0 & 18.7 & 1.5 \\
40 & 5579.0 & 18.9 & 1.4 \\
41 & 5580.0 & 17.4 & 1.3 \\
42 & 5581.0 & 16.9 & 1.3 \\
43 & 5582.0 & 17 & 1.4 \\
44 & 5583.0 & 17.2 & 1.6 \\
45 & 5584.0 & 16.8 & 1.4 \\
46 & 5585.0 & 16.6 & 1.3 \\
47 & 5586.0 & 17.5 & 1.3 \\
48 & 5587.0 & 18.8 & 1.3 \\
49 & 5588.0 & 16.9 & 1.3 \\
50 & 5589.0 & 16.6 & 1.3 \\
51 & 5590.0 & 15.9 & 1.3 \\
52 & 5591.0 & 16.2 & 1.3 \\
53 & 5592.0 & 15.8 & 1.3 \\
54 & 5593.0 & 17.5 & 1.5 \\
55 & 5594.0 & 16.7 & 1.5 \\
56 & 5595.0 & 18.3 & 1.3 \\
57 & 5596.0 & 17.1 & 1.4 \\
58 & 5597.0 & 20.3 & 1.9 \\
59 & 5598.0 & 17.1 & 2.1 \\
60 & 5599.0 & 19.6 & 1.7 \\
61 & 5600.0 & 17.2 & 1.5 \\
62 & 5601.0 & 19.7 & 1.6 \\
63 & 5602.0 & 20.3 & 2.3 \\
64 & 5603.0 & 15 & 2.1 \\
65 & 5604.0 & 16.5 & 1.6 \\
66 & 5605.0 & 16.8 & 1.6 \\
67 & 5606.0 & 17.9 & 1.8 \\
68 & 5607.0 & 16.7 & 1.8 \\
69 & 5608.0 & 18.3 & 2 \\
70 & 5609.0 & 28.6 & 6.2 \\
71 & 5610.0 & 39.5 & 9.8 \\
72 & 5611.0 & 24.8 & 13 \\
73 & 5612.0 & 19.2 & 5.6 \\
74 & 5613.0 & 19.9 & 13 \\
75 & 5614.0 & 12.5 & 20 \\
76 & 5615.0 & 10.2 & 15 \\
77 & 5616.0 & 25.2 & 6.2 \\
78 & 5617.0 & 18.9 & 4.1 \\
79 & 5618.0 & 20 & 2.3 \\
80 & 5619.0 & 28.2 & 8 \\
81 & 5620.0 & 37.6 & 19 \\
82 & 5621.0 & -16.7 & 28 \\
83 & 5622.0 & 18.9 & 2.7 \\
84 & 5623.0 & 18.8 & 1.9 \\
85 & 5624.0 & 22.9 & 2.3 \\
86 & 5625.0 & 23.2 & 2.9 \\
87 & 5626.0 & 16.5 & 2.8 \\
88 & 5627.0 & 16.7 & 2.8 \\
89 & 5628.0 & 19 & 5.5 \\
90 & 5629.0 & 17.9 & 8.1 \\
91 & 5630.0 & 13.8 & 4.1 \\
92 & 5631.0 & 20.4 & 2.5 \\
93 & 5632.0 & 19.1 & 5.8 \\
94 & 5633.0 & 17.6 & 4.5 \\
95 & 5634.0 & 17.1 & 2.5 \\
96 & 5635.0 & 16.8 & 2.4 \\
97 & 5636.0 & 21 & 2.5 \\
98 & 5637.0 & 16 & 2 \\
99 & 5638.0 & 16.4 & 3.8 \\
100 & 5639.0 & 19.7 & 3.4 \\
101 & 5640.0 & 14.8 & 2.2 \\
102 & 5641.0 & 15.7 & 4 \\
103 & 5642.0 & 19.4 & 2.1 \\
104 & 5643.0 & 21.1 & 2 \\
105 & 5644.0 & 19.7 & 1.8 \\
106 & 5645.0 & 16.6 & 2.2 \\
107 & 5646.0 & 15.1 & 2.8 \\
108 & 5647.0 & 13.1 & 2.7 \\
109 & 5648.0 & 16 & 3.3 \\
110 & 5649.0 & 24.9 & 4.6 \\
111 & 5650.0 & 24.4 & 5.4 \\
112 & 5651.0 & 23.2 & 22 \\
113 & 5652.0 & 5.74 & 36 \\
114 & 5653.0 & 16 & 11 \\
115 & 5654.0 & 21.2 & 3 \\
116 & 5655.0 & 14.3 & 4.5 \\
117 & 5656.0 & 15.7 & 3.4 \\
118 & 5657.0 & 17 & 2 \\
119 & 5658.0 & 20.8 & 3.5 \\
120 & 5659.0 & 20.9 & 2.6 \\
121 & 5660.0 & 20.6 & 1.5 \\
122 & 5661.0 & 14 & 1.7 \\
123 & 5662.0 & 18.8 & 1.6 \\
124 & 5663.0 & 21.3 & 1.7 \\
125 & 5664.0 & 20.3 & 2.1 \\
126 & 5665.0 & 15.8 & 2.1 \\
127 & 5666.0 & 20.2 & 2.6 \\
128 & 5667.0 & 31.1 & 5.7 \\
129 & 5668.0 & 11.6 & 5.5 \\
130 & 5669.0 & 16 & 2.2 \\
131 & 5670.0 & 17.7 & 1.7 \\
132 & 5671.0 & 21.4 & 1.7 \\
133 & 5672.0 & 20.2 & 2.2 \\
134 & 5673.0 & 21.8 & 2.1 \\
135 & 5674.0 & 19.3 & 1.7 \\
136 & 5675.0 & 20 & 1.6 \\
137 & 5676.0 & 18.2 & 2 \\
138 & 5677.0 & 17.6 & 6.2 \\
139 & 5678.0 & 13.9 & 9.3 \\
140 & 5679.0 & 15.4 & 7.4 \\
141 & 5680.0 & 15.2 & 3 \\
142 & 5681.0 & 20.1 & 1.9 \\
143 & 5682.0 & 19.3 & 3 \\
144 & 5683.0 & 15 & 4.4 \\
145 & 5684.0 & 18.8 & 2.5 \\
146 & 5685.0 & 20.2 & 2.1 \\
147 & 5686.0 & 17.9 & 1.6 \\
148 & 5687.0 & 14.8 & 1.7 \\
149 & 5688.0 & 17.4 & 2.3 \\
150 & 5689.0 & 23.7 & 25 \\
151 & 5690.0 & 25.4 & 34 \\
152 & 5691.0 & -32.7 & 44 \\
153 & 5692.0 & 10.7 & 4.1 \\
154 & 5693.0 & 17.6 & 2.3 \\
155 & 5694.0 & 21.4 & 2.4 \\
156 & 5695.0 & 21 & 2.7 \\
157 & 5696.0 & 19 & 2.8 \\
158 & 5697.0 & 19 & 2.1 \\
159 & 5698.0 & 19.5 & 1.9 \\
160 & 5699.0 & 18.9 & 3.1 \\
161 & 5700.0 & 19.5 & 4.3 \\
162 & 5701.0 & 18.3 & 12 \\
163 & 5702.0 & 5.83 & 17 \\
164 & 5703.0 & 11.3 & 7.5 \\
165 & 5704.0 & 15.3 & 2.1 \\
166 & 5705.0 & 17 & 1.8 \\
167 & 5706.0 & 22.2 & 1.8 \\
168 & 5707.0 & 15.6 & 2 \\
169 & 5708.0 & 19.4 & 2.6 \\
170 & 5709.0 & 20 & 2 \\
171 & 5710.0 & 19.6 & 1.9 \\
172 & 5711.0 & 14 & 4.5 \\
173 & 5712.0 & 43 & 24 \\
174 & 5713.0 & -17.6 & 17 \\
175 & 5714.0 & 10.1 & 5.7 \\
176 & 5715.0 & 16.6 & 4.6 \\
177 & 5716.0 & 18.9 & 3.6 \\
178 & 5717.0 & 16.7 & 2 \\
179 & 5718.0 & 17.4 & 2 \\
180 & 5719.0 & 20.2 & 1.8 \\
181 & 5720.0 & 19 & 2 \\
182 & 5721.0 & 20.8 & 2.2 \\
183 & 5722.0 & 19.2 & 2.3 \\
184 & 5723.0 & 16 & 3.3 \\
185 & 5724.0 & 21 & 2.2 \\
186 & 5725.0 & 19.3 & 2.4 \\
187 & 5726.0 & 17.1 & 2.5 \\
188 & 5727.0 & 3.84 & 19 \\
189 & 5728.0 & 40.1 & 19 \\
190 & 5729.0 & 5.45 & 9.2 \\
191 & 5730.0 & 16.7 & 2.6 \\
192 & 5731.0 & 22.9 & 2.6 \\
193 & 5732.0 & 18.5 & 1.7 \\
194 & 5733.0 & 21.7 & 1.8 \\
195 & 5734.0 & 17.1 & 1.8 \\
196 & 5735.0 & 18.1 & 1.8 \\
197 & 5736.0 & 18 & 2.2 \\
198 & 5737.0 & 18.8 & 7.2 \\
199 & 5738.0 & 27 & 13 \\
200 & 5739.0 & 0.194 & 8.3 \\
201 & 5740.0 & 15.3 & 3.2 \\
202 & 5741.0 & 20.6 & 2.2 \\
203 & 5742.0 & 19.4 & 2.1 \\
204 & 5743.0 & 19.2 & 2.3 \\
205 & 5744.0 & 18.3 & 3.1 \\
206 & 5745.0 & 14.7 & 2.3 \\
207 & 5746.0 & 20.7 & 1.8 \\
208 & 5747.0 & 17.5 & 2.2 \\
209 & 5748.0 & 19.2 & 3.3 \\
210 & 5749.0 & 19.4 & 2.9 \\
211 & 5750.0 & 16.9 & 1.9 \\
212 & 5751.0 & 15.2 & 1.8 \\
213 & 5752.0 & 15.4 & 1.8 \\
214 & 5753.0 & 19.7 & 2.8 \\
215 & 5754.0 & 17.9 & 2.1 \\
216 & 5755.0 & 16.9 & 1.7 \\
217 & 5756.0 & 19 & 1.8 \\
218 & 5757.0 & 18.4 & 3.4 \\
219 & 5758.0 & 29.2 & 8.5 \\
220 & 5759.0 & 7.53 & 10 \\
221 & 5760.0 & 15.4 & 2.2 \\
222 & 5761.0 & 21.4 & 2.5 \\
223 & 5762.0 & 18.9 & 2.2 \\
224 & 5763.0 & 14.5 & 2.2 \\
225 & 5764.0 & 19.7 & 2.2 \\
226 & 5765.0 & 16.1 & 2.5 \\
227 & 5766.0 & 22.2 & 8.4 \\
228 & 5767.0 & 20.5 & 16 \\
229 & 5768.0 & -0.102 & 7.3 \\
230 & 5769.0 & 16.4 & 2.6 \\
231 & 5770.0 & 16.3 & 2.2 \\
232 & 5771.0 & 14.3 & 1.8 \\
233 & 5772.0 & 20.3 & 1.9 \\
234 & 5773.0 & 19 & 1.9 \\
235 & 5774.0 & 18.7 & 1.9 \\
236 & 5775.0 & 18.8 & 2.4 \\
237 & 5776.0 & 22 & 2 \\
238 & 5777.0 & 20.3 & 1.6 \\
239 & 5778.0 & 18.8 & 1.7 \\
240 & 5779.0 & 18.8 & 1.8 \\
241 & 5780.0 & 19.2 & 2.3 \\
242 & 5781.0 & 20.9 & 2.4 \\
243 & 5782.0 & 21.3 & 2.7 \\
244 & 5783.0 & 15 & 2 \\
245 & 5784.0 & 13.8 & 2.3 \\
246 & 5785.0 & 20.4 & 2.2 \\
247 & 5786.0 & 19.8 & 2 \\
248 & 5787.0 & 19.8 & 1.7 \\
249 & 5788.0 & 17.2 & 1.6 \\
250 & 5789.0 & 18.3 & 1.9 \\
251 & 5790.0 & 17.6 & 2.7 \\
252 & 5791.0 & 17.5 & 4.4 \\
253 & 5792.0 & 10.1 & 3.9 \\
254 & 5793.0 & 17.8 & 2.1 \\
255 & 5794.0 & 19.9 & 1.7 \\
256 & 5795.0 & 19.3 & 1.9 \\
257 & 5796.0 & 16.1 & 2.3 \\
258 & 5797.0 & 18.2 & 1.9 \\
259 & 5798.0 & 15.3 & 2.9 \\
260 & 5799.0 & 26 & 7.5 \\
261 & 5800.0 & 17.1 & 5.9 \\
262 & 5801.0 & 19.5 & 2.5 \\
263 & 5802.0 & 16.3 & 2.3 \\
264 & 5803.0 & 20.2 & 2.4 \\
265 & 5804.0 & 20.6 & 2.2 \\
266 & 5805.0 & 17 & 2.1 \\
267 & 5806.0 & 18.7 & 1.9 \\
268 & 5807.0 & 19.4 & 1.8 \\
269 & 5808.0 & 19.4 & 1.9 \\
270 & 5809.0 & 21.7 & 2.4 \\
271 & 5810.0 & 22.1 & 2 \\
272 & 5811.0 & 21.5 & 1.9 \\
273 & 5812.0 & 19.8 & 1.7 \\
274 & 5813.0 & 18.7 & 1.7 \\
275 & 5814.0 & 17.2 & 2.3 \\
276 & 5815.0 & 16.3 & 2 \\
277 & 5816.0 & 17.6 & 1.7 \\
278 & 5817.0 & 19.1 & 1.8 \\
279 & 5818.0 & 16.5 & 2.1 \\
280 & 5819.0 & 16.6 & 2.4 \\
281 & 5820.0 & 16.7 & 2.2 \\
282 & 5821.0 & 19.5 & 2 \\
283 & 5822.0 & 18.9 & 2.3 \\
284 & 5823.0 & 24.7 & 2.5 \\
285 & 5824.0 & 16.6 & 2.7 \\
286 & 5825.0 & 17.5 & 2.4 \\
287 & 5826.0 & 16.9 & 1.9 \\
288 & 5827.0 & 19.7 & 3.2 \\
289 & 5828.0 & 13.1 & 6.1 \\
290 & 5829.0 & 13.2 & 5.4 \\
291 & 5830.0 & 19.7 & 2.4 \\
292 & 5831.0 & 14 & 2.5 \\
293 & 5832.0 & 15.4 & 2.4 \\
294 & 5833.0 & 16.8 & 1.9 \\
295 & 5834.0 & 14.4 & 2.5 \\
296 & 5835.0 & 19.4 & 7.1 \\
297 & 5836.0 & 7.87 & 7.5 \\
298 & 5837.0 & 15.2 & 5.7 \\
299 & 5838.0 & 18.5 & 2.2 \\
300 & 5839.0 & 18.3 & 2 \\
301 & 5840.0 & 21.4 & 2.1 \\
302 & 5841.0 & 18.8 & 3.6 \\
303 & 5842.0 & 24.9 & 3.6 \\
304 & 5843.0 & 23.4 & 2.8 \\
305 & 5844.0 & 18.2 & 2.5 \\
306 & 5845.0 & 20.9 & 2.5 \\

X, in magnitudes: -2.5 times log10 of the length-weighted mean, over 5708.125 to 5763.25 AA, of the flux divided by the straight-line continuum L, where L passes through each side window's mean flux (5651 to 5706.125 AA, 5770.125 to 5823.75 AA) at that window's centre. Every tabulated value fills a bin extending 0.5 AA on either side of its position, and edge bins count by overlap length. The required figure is 0.01 mag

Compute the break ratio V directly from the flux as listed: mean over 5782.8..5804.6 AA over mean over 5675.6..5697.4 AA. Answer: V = 1.14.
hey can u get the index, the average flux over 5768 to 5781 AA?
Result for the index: 17.9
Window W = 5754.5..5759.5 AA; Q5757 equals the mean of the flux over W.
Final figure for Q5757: 18.2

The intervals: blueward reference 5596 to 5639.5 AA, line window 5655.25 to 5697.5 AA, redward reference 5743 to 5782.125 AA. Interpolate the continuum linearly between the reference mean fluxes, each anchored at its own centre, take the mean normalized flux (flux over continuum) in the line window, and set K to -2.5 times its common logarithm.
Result 0.07 mag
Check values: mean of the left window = 18.9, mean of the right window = 17.9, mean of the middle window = 17.4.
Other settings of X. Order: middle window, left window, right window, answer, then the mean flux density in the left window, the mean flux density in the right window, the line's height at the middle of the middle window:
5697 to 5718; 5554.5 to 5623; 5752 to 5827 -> 0.13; 18.4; 18.2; 18.3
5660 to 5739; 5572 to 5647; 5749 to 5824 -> 0.05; 18.3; 18.2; 18.2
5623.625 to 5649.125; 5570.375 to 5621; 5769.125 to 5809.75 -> 0.04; 18.8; 18.5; 18.7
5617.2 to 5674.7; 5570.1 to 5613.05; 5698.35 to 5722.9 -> -0.04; 18.7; 16.7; 17.8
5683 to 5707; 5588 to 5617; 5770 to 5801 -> 0.18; 18.9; 18.4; 18.6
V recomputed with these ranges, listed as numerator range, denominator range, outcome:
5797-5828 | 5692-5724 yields 1.09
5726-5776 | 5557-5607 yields 0.99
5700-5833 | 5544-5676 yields 0.96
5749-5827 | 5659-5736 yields 1.05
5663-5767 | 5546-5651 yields 0.95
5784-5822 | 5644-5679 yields 1.01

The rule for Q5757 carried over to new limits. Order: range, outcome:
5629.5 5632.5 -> 17.8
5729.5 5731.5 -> 19.8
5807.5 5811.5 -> 21.2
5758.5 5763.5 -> 15.5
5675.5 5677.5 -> 17.9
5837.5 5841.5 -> 19.2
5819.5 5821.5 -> 18.1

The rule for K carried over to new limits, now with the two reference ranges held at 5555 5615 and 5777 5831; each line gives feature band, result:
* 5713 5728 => 0.12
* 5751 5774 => 0.07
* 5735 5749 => 0.04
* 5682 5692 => 0.33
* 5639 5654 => 0.04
